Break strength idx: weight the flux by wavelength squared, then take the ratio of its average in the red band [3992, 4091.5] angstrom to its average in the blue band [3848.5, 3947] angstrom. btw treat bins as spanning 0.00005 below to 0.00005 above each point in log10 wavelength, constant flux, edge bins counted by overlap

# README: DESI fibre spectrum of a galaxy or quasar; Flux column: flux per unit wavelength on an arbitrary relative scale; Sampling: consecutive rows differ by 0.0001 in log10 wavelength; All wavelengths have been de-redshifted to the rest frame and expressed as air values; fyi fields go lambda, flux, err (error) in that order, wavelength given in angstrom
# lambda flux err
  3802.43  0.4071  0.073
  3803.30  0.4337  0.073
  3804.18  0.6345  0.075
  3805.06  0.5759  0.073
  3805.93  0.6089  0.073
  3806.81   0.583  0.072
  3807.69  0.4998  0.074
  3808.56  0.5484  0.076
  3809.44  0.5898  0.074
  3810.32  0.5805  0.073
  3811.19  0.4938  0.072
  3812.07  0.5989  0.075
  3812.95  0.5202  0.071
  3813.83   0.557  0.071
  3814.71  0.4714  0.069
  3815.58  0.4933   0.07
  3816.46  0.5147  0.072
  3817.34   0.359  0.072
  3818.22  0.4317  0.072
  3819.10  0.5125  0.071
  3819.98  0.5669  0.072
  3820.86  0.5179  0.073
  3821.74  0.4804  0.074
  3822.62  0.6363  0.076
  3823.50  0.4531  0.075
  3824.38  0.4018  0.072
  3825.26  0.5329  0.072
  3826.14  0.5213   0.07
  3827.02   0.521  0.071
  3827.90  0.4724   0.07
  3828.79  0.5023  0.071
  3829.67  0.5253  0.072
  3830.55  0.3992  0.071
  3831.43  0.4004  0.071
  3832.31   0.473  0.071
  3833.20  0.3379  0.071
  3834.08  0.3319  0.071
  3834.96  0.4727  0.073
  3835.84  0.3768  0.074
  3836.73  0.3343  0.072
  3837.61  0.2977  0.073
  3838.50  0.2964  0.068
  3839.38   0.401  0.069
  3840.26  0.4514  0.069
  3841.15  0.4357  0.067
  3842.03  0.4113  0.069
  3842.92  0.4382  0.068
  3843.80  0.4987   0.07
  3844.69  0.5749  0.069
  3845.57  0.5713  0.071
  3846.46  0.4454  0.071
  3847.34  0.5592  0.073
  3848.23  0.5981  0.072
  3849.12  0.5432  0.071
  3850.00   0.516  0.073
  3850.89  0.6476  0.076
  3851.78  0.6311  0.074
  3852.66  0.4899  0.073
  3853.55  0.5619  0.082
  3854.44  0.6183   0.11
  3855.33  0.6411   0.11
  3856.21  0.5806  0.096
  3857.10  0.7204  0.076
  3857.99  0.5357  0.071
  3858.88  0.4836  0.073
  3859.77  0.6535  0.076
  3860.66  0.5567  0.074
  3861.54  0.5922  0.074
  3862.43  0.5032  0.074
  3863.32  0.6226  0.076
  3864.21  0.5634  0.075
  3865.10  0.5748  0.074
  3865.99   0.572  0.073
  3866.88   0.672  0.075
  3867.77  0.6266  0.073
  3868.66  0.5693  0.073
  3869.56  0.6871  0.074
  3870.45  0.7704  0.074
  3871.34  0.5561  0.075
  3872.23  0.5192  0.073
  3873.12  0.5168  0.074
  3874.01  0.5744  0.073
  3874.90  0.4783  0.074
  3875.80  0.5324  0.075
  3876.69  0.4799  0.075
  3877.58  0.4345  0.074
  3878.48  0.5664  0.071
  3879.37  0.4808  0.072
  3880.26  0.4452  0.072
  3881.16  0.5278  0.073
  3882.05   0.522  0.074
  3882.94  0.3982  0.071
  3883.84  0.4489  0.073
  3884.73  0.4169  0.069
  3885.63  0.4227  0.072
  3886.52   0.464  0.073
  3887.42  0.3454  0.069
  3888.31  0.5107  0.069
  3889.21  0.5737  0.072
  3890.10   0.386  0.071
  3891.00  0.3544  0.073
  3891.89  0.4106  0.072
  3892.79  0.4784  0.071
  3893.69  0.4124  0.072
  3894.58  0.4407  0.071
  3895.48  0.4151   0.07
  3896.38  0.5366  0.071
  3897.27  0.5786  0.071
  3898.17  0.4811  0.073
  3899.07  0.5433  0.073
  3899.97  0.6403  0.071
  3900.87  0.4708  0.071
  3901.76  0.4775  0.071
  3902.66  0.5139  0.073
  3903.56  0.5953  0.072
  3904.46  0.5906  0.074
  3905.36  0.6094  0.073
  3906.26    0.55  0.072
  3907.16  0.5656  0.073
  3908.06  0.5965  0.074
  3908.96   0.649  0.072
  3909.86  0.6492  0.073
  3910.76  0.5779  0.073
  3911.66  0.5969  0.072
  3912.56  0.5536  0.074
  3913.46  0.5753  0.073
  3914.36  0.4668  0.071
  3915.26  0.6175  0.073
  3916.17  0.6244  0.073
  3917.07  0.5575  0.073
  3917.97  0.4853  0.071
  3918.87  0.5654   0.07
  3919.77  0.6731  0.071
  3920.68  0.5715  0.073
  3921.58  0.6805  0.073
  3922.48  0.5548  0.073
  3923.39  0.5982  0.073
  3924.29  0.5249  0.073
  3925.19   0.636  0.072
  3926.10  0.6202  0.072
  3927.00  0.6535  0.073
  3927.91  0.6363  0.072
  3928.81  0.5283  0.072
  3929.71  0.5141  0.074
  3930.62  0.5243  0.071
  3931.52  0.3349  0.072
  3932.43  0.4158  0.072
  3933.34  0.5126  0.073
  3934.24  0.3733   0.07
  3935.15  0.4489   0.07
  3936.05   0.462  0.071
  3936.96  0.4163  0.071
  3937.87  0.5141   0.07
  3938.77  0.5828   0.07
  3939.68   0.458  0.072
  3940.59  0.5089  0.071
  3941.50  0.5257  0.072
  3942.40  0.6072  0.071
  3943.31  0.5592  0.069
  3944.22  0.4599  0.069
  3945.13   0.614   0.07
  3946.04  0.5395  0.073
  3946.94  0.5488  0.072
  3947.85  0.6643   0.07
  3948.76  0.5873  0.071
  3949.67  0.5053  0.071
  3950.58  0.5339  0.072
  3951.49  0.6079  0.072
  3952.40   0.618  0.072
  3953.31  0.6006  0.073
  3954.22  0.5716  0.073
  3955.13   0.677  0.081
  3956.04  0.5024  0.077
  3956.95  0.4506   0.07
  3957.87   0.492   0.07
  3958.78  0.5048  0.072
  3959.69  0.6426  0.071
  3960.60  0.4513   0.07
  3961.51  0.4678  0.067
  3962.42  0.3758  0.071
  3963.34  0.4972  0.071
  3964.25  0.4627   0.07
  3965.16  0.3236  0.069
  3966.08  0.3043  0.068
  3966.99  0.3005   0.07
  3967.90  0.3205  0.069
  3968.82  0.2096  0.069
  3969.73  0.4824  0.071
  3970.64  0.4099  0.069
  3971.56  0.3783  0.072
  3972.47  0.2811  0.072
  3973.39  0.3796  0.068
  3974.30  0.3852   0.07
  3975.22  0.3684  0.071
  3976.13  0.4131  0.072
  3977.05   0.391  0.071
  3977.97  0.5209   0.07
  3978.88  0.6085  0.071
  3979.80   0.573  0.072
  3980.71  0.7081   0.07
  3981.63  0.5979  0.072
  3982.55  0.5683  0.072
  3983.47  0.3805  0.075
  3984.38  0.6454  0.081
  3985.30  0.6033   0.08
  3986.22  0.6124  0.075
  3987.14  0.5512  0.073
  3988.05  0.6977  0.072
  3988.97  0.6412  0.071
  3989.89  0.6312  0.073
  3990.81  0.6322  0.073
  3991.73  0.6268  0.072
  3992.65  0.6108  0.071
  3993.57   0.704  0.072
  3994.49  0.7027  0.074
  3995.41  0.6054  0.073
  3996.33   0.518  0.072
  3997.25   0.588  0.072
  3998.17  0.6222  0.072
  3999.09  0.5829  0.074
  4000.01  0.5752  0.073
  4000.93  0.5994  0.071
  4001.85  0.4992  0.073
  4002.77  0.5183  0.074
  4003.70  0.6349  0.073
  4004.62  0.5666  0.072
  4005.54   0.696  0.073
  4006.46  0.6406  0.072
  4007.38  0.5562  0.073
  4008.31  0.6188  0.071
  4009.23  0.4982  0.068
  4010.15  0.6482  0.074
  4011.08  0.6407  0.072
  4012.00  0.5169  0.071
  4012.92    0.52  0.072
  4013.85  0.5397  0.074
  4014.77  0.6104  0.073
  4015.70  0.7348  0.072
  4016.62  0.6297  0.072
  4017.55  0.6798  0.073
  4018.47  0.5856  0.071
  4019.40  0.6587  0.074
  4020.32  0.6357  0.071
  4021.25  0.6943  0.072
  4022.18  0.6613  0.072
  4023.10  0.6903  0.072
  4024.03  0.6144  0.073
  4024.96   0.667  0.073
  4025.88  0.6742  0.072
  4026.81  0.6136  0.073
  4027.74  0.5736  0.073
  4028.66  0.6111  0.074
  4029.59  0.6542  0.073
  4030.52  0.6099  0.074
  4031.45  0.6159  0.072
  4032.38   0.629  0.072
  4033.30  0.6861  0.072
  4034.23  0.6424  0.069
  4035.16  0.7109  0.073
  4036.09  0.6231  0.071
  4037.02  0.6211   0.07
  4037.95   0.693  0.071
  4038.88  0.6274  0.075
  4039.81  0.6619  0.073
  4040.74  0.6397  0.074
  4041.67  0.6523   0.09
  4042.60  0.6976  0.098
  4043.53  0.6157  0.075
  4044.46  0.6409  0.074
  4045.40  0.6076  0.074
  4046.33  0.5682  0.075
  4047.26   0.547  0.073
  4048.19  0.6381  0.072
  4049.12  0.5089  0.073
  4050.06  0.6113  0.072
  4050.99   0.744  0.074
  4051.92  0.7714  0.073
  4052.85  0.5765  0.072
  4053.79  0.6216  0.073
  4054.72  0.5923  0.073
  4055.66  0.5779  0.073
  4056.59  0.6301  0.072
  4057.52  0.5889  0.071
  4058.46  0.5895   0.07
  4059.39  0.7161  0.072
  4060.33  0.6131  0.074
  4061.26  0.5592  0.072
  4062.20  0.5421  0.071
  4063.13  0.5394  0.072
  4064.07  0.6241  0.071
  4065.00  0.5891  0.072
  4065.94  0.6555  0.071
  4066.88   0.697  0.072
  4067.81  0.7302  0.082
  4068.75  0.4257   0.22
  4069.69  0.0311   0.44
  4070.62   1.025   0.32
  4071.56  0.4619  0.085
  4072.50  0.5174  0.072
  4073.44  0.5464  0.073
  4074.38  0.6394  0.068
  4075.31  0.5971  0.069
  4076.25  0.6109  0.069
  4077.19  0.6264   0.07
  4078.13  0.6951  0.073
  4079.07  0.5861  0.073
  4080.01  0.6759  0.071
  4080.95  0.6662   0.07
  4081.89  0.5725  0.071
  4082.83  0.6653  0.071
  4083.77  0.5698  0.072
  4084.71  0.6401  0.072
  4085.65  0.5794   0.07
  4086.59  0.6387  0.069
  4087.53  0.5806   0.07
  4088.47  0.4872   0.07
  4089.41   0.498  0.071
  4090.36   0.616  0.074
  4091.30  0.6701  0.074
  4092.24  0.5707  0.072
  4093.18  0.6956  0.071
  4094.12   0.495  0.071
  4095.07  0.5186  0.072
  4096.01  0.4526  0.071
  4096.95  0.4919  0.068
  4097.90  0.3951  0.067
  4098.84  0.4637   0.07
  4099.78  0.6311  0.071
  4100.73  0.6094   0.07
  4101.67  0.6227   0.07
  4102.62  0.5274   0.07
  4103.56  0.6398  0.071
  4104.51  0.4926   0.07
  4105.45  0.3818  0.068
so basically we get 1.22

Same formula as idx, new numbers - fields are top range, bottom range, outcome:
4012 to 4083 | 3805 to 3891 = 1.34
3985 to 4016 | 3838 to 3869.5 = 1.18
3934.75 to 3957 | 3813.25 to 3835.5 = 1.22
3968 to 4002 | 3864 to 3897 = 1.12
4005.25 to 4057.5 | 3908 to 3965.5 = 1.22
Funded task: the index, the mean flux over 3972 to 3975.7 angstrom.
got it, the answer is 0.355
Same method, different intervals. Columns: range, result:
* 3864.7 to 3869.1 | 0.603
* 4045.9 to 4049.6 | 0.565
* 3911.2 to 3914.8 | 0.549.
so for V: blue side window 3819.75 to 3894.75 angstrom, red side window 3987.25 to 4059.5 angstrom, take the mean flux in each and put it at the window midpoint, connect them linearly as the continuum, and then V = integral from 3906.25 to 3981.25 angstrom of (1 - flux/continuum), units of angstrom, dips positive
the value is 6.53 angstrom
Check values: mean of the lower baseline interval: 0.504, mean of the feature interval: 0.515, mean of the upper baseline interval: 0.623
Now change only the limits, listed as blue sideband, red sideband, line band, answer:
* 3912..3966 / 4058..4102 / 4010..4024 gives -1.7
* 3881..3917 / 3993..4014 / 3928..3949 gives 1.3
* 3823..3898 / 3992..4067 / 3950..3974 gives 4.9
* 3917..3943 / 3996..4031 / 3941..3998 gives 4.8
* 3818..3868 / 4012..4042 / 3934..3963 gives 2.7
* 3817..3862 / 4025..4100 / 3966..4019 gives 2.1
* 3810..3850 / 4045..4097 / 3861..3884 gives -2.5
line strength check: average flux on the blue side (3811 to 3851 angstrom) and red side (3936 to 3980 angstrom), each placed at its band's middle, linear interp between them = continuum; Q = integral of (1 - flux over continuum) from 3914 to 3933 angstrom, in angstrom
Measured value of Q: -3.2 angstrom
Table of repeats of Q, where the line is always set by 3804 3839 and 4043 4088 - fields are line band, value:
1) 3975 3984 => 0.7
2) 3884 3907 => 1.4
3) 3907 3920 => -1.3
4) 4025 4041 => -1.4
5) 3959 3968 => 2.2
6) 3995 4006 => -0.2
